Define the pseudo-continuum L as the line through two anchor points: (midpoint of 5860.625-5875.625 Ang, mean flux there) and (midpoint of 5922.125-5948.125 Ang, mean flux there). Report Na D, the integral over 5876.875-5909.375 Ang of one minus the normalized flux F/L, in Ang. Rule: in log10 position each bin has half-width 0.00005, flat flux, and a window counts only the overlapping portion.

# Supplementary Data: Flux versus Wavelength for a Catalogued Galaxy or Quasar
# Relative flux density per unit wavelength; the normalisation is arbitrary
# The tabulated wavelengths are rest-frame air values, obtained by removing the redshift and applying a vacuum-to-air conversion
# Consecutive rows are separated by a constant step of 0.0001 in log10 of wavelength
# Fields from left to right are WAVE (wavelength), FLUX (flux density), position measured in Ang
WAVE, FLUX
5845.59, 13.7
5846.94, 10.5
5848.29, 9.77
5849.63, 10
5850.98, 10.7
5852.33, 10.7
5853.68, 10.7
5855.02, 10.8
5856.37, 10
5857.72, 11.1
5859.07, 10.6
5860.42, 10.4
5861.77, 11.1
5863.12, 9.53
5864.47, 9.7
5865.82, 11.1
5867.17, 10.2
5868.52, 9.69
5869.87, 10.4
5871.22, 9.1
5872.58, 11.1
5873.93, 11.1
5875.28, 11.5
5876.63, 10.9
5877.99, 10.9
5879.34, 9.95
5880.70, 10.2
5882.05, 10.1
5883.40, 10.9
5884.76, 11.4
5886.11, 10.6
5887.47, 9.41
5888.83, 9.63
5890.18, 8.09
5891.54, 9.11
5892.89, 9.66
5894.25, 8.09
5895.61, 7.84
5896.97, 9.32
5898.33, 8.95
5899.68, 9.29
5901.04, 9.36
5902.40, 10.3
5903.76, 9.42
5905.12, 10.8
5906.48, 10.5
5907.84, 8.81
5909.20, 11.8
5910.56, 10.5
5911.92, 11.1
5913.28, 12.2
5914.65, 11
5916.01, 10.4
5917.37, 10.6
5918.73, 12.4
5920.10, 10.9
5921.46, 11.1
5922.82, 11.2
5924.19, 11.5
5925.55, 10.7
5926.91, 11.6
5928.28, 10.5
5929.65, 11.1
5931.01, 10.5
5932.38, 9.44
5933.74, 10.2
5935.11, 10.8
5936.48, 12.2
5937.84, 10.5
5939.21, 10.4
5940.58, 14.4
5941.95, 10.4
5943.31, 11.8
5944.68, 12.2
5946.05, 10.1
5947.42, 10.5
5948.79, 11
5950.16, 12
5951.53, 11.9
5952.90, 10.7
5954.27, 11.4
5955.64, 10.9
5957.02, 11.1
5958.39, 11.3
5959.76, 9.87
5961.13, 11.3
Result 2.7 Ang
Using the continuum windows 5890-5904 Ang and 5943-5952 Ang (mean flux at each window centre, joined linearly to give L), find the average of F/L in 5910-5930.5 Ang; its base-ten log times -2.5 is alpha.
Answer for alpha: -0.10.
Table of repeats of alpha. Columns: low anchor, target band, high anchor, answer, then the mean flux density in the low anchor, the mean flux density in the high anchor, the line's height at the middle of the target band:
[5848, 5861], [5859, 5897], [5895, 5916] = 0.03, 10.5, 10.1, 10.3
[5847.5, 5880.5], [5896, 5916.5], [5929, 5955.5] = 0.06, 10.5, 11.1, 10.8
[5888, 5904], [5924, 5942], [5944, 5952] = -0.04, 9.08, 11.3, 10.6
